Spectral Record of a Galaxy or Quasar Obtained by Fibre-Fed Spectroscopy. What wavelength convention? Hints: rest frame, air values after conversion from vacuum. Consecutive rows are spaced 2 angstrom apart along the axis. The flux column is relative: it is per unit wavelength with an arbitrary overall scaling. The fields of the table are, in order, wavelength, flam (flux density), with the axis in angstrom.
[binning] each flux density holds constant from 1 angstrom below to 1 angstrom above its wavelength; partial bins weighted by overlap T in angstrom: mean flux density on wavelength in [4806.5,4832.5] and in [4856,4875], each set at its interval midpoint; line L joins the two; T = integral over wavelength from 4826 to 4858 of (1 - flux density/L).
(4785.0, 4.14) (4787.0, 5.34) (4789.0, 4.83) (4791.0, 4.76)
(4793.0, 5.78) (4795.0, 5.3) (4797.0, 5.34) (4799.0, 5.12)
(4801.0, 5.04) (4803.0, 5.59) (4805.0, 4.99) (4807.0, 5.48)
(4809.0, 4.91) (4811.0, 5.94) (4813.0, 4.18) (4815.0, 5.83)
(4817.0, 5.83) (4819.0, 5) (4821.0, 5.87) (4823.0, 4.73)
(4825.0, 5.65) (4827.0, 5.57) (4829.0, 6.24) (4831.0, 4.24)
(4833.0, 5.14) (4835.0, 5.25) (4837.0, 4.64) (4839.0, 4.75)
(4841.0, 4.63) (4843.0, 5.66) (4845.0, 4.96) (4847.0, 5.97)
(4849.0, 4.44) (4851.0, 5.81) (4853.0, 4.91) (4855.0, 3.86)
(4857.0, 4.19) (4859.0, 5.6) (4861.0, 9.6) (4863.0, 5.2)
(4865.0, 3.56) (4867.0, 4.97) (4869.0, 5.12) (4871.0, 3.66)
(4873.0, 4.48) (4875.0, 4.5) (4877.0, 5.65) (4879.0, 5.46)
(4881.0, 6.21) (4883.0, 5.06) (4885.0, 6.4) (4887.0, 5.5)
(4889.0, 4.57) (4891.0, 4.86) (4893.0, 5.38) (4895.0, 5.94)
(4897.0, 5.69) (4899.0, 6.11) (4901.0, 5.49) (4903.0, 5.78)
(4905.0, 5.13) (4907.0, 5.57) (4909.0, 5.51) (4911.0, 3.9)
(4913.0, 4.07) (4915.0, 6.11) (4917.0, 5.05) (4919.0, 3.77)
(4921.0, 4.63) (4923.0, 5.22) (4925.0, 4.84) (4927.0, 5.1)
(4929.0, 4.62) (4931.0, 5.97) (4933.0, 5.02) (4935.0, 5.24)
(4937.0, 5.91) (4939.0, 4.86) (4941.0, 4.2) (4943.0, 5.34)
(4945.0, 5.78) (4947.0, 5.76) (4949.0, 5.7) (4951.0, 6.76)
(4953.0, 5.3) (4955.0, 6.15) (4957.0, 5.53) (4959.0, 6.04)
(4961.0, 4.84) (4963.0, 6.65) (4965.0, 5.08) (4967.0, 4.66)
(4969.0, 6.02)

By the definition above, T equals 1.32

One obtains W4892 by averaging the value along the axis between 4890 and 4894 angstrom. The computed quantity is 5.12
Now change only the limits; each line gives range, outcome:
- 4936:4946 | 5.22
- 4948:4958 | 5.89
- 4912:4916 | 5.09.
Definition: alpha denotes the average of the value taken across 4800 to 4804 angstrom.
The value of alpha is 5.31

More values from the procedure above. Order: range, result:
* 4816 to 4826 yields 5.42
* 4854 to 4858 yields 4.03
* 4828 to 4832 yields 5.24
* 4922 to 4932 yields 5.15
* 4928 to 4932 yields 5.29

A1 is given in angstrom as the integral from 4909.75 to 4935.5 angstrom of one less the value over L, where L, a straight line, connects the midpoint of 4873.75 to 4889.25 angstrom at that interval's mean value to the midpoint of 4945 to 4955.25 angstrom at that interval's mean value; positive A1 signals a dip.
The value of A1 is 3.8 angstrom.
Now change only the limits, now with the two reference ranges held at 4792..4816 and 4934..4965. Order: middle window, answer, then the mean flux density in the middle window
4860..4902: 0.4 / 5.4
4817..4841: 0.7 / 5.19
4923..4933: 0.7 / 5.13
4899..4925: 2.2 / 5.05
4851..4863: -0.5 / 5.61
